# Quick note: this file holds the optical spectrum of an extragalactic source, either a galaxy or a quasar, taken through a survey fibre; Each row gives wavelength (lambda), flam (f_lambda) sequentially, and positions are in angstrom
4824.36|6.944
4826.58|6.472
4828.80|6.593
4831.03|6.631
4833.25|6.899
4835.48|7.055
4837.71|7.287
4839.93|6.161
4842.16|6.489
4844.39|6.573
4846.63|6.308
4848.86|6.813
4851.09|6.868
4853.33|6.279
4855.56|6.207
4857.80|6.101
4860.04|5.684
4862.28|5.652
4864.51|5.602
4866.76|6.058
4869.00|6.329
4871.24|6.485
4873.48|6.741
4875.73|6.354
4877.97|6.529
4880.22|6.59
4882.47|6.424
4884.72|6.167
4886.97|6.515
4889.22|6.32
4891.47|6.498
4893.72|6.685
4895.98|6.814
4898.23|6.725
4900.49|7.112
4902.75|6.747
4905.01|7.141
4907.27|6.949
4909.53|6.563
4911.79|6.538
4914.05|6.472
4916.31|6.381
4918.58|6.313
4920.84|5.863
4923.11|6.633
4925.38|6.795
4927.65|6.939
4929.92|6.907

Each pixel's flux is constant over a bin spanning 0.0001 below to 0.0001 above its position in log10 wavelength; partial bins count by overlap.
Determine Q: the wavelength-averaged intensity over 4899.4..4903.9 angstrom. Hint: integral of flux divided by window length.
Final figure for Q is 6.92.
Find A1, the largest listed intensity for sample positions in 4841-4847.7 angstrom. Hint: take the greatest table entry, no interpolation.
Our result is 6.573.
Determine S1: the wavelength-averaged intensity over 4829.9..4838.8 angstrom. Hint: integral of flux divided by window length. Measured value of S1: 6.96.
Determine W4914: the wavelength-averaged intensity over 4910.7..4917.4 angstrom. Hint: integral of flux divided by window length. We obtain 6.47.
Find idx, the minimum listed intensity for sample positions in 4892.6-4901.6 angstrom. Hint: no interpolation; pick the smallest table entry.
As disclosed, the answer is 6.685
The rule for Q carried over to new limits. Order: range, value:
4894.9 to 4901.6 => 6.89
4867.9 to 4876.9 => 6.48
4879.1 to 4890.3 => 6.4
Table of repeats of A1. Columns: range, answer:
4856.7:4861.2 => 6.101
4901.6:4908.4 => 7.141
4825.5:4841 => 7.287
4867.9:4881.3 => 6.741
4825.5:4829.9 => 6.593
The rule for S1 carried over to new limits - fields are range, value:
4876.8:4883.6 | 6.51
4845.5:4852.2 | 6.66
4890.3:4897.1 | 6.66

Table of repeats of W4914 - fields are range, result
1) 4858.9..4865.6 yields 5.65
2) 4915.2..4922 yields 6.18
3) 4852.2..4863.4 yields 5.99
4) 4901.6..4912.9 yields 6.79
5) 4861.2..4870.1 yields 5.91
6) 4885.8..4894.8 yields 6.51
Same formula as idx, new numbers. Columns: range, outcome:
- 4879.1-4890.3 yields 6.167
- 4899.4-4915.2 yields 6.472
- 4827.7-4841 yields 6.161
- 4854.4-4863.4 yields 5.652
